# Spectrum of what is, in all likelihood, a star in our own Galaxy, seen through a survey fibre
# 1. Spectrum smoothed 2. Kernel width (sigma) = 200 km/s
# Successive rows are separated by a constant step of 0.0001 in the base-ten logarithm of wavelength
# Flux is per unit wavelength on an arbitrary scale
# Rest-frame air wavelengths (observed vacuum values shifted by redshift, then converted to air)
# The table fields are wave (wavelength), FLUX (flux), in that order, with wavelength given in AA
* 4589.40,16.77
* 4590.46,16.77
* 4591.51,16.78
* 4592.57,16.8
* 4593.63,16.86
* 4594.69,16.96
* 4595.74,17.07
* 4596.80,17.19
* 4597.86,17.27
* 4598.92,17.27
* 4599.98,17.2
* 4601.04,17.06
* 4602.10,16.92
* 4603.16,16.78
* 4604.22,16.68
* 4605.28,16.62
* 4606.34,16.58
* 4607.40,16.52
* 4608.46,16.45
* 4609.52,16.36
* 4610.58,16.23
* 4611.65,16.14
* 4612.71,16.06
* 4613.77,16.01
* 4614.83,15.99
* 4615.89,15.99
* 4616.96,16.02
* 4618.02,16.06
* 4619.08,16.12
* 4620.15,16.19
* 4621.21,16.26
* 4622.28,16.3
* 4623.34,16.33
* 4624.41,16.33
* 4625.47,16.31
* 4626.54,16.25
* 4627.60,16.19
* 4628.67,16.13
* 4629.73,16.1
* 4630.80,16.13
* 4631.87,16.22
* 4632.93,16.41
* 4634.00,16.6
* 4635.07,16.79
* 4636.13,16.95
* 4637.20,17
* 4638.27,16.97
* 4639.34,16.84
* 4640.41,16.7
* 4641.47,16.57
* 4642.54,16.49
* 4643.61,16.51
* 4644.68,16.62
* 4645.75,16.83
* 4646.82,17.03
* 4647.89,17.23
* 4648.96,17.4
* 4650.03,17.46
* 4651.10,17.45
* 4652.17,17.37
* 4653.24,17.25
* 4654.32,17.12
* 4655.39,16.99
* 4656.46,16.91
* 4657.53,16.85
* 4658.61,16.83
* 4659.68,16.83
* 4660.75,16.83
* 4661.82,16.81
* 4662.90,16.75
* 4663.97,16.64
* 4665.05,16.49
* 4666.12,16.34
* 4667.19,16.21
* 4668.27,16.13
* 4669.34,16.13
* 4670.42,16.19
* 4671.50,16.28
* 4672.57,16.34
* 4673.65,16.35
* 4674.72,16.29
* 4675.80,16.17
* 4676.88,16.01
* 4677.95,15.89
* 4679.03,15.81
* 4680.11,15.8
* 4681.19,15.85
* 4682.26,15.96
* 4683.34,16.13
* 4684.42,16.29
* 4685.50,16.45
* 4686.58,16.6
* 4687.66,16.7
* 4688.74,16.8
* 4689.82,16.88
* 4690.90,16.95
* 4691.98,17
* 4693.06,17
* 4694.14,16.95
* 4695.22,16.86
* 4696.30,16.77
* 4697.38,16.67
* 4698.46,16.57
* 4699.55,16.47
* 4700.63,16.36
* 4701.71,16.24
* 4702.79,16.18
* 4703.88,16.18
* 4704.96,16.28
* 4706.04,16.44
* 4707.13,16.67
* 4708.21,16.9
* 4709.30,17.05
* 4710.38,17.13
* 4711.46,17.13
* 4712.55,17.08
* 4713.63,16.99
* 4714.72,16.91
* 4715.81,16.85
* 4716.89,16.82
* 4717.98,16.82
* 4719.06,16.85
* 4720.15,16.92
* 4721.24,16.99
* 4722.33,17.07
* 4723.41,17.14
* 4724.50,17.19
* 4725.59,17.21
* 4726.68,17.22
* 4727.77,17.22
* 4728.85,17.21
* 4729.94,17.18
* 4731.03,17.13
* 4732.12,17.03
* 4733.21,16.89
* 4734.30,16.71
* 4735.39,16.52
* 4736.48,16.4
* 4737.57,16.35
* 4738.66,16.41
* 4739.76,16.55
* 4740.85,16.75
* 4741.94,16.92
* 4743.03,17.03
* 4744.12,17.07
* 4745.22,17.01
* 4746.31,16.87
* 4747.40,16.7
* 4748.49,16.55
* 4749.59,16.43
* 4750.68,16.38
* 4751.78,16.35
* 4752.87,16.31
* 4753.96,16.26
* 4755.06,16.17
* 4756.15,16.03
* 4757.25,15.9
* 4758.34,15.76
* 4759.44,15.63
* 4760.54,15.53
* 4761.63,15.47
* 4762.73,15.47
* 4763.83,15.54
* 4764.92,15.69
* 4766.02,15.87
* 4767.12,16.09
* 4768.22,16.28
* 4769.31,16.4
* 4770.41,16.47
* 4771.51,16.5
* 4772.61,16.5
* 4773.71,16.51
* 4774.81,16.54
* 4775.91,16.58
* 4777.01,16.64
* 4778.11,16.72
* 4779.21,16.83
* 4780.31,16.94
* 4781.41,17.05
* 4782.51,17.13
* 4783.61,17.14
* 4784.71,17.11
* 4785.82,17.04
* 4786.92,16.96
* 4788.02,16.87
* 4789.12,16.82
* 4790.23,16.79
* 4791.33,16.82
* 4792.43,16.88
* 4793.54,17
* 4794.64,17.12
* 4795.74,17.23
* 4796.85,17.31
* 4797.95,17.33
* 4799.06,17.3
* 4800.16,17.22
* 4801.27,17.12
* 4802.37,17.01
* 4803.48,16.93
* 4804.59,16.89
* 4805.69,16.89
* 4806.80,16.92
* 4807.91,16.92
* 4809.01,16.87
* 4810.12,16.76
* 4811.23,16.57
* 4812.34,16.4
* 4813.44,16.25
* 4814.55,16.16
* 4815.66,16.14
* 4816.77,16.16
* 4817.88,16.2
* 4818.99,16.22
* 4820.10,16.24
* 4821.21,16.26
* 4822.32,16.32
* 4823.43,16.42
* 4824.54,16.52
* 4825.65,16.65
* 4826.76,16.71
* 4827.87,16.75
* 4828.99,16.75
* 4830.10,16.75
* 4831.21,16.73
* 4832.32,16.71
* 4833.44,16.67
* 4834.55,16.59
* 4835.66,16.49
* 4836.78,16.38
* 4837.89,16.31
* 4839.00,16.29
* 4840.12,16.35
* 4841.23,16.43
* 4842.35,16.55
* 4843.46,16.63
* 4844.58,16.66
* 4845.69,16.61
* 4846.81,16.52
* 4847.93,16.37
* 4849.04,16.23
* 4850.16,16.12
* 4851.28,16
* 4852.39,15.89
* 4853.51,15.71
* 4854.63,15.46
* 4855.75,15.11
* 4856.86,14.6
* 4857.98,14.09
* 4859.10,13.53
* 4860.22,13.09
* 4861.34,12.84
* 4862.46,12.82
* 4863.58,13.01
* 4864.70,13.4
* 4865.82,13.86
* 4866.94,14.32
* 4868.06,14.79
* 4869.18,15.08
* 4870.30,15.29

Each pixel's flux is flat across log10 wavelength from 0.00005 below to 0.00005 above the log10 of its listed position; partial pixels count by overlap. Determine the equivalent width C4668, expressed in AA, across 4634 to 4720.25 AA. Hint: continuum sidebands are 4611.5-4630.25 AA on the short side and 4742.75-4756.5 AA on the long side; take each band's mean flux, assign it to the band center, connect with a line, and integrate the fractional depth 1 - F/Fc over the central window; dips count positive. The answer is -1.7 AA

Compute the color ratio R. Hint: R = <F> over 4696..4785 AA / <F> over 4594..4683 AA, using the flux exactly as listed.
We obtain 1.0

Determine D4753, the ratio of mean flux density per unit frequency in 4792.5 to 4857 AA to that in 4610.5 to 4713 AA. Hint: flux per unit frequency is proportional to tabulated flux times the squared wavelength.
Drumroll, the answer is 1.1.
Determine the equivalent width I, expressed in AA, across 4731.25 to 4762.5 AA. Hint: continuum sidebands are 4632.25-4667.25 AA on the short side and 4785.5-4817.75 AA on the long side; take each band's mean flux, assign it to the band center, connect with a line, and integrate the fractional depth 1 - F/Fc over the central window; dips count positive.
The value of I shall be 0.8 AA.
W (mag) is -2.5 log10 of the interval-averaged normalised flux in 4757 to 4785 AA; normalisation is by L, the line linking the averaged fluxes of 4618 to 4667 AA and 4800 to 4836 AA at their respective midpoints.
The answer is 0.02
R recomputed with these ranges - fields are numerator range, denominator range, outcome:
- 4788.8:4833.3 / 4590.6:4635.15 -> 1.01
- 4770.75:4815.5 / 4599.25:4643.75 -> 1.03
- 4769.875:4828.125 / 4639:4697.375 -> 1.01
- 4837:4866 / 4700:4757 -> 0.91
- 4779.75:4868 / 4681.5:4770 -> 0.98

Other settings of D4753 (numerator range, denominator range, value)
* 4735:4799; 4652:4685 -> 1.05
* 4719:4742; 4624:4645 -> 1.07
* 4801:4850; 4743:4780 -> 1.04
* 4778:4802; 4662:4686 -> 1.10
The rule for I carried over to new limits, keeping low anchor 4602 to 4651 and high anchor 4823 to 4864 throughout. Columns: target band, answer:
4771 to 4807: -2.1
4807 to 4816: -0.3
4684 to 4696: -0.3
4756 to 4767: 0.3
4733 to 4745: -0.4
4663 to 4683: 0.2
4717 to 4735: -0.9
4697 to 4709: -0.1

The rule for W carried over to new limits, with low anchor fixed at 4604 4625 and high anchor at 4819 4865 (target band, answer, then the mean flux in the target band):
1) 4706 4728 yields -0.06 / 17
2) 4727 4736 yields -0.06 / 17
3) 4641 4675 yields -0.04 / 16.7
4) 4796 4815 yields -0.07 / 16.9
